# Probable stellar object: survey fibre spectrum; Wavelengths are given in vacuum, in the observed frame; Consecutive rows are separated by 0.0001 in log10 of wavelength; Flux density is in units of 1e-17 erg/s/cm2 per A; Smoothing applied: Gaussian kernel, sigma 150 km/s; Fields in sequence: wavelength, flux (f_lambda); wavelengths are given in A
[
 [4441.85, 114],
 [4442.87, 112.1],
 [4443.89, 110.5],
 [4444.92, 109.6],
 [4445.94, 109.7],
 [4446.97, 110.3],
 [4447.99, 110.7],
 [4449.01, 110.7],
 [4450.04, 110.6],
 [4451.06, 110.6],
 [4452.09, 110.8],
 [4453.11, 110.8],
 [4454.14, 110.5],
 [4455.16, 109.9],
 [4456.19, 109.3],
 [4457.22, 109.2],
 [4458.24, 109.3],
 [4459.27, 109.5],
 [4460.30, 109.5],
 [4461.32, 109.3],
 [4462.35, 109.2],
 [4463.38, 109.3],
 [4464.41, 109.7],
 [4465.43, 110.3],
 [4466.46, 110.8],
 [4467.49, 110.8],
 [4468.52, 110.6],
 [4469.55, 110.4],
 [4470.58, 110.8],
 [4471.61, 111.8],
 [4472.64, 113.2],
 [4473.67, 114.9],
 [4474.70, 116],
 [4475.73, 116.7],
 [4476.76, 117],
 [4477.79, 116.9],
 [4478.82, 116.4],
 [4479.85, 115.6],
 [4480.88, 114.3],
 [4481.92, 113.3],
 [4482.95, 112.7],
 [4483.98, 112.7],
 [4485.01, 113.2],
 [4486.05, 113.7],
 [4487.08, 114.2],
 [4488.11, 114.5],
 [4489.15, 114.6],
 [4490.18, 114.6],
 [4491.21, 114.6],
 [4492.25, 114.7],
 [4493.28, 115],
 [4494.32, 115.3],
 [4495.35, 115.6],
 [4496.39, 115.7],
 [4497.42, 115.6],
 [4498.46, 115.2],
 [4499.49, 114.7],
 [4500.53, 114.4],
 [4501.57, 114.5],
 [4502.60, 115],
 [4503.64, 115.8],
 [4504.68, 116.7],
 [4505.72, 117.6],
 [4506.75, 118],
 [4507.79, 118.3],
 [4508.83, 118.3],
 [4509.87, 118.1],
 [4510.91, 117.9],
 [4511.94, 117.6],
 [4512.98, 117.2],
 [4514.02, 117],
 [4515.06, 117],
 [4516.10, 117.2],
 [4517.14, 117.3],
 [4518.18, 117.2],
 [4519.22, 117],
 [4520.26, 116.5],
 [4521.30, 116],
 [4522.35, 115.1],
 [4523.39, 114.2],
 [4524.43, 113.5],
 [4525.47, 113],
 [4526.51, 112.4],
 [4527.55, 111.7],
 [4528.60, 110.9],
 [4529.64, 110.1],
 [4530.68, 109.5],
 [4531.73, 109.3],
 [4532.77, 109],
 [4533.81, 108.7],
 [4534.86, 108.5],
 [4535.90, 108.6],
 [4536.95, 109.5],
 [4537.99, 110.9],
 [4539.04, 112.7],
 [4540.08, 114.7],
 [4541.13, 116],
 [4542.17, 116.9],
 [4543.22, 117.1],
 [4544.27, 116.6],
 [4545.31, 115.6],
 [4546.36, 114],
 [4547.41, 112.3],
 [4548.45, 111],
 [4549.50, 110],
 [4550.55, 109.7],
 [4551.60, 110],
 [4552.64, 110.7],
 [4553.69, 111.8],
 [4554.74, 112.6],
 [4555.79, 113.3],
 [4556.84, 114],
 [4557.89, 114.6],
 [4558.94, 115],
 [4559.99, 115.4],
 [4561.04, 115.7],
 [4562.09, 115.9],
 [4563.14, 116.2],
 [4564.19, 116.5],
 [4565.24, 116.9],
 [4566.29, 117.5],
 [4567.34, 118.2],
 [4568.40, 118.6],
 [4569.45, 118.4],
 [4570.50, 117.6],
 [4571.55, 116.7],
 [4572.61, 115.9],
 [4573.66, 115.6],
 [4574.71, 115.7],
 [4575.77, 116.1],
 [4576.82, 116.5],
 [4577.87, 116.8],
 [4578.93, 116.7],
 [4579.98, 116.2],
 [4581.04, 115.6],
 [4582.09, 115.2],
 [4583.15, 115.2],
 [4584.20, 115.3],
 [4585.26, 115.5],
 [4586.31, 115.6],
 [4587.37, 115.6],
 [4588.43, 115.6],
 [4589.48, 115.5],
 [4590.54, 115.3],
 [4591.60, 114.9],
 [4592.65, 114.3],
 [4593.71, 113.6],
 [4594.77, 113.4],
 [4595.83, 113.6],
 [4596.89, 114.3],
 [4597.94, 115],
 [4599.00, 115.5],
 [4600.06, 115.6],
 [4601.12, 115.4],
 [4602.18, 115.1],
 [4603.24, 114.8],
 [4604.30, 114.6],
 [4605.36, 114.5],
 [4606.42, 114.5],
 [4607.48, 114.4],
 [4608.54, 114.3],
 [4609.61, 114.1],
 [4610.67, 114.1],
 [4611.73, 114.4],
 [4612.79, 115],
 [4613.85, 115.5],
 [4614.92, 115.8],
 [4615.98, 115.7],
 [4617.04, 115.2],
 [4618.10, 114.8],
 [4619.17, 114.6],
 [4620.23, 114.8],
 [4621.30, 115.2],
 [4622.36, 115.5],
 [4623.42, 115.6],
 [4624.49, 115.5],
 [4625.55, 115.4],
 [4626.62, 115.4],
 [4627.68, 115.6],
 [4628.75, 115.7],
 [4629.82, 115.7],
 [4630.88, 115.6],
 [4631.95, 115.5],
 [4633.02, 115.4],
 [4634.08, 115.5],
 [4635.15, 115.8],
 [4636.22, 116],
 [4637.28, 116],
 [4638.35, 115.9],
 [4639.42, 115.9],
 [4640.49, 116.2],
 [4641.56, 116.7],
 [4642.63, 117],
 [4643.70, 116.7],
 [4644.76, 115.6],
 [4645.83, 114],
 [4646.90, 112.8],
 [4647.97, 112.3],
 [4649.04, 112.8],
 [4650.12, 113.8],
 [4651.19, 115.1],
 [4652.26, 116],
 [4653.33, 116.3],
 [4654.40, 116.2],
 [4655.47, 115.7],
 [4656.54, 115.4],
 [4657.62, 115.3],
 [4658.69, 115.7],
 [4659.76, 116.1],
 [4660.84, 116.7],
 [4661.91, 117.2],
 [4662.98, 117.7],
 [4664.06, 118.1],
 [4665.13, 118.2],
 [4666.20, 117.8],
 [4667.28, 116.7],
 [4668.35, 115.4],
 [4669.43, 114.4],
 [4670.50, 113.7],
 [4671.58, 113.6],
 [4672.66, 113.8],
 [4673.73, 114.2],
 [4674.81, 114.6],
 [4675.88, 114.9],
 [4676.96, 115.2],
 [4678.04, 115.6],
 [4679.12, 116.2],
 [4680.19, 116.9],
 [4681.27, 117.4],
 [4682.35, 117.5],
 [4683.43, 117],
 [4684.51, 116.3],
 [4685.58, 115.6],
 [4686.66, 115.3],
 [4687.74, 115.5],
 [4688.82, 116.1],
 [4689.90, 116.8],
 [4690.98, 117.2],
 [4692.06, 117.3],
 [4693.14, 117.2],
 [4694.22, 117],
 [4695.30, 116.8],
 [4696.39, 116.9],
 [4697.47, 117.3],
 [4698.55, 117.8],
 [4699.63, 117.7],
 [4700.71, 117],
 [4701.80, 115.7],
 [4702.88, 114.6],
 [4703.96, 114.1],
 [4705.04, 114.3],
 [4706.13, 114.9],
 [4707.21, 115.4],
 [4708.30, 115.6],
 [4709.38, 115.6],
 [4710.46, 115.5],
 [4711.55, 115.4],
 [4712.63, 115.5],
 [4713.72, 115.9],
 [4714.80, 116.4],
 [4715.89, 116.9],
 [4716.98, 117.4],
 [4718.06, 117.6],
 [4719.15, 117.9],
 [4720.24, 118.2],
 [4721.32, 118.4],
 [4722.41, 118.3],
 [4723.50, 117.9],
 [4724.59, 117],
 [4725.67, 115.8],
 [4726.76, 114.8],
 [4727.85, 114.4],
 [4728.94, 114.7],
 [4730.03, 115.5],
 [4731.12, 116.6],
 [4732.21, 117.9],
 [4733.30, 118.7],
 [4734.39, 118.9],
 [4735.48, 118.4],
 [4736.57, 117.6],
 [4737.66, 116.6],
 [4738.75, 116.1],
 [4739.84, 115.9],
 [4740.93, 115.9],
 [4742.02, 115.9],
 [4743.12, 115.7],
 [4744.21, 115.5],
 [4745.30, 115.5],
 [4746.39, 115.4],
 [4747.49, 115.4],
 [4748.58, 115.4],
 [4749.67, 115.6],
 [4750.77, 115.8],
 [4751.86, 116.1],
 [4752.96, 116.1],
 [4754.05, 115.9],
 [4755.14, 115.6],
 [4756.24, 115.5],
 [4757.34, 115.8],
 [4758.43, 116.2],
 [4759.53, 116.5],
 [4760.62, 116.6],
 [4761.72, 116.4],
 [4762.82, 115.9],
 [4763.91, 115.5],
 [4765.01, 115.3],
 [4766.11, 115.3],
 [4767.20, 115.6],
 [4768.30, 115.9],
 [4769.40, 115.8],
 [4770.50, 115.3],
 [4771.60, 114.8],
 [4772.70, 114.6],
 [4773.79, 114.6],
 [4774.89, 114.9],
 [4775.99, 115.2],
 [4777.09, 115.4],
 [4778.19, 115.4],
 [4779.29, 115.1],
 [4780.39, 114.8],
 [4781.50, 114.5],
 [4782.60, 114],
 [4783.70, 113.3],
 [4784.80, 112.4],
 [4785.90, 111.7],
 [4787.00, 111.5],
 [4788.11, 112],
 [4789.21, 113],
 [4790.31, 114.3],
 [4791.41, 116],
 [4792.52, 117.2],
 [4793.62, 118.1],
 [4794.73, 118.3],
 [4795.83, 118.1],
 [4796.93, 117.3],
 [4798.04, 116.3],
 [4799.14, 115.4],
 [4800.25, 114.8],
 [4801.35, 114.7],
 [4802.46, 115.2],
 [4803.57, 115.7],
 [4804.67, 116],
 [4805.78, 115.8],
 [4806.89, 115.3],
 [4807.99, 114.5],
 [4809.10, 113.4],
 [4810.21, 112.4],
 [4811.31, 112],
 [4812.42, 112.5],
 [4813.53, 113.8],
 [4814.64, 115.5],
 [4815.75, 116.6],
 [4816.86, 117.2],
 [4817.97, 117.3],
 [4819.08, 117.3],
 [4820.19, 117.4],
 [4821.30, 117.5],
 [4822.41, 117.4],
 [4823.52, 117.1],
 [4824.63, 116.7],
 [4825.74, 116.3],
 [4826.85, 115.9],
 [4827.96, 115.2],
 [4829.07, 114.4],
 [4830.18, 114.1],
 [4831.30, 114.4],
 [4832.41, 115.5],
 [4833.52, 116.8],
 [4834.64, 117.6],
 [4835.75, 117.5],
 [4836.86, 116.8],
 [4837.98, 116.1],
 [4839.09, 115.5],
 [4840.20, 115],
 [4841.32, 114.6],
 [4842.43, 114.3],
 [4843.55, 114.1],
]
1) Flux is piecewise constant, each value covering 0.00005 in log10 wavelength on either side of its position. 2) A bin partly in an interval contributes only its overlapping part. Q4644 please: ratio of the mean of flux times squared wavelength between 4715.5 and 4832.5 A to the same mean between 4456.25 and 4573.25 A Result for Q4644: 1.13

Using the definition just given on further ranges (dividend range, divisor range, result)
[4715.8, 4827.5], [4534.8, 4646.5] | 1.09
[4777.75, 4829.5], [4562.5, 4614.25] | 1.09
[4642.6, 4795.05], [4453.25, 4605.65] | 1.10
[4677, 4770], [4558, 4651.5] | 1.06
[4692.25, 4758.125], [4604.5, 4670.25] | 1.05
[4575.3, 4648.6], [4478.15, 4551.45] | 1.05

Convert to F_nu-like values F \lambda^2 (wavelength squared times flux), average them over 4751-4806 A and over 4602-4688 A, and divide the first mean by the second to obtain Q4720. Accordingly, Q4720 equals 1.1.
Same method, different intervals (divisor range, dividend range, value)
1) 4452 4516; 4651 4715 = 1.11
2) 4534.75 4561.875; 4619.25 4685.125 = 1.07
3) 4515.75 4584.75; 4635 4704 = 1.07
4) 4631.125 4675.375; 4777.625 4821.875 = 1.06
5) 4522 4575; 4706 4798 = 1.11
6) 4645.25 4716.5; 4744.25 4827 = 1.04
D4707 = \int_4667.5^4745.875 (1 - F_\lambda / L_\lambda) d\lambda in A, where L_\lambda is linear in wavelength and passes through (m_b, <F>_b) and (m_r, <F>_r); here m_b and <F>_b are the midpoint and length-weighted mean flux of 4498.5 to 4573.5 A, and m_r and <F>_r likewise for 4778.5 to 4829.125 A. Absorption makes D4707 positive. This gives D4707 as -0.8 A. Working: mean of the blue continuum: 115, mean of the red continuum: 115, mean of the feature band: 116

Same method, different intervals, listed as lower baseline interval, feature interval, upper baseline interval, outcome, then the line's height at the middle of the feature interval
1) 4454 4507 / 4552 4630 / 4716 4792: -0.67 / 114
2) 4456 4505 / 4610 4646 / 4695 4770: -0.16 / 115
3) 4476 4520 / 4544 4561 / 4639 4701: 0.43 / 116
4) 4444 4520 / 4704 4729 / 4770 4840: -0.30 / 115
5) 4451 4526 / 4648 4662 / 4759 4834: -0.08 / 115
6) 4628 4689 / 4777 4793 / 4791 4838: 0.26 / 116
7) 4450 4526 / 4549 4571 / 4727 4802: -0.05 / 114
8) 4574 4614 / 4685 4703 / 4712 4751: -0.07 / 116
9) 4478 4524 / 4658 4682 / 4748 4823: -0.09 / 115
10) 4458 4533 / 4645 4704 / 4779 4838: -0.55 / 115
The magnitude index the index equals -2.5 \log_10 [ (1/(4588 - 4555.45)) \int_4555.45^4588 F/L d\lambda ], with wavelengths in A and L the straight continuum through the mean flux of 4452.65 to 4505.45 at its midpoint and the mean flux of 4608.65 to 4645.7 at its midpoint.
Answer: -0.01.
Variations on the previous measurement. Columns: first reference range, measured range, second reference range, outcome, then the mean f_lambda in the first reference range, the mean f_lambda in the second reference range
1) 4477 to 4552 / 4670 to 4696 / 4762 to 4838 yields -0.01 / 114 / 115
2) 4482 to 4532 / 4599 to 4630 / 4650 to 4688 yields 0.01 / 115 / 116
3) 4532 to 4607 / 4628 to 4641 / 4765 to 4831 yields -0.01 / 115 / 115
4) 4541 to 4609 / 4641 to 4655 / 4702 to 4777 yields 0.00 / 115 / 116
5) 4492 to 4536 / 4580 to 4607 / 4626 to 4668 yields 0.00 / 115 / 116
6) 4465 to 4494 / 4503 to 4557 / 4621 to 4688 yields 0.00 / 114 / 116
